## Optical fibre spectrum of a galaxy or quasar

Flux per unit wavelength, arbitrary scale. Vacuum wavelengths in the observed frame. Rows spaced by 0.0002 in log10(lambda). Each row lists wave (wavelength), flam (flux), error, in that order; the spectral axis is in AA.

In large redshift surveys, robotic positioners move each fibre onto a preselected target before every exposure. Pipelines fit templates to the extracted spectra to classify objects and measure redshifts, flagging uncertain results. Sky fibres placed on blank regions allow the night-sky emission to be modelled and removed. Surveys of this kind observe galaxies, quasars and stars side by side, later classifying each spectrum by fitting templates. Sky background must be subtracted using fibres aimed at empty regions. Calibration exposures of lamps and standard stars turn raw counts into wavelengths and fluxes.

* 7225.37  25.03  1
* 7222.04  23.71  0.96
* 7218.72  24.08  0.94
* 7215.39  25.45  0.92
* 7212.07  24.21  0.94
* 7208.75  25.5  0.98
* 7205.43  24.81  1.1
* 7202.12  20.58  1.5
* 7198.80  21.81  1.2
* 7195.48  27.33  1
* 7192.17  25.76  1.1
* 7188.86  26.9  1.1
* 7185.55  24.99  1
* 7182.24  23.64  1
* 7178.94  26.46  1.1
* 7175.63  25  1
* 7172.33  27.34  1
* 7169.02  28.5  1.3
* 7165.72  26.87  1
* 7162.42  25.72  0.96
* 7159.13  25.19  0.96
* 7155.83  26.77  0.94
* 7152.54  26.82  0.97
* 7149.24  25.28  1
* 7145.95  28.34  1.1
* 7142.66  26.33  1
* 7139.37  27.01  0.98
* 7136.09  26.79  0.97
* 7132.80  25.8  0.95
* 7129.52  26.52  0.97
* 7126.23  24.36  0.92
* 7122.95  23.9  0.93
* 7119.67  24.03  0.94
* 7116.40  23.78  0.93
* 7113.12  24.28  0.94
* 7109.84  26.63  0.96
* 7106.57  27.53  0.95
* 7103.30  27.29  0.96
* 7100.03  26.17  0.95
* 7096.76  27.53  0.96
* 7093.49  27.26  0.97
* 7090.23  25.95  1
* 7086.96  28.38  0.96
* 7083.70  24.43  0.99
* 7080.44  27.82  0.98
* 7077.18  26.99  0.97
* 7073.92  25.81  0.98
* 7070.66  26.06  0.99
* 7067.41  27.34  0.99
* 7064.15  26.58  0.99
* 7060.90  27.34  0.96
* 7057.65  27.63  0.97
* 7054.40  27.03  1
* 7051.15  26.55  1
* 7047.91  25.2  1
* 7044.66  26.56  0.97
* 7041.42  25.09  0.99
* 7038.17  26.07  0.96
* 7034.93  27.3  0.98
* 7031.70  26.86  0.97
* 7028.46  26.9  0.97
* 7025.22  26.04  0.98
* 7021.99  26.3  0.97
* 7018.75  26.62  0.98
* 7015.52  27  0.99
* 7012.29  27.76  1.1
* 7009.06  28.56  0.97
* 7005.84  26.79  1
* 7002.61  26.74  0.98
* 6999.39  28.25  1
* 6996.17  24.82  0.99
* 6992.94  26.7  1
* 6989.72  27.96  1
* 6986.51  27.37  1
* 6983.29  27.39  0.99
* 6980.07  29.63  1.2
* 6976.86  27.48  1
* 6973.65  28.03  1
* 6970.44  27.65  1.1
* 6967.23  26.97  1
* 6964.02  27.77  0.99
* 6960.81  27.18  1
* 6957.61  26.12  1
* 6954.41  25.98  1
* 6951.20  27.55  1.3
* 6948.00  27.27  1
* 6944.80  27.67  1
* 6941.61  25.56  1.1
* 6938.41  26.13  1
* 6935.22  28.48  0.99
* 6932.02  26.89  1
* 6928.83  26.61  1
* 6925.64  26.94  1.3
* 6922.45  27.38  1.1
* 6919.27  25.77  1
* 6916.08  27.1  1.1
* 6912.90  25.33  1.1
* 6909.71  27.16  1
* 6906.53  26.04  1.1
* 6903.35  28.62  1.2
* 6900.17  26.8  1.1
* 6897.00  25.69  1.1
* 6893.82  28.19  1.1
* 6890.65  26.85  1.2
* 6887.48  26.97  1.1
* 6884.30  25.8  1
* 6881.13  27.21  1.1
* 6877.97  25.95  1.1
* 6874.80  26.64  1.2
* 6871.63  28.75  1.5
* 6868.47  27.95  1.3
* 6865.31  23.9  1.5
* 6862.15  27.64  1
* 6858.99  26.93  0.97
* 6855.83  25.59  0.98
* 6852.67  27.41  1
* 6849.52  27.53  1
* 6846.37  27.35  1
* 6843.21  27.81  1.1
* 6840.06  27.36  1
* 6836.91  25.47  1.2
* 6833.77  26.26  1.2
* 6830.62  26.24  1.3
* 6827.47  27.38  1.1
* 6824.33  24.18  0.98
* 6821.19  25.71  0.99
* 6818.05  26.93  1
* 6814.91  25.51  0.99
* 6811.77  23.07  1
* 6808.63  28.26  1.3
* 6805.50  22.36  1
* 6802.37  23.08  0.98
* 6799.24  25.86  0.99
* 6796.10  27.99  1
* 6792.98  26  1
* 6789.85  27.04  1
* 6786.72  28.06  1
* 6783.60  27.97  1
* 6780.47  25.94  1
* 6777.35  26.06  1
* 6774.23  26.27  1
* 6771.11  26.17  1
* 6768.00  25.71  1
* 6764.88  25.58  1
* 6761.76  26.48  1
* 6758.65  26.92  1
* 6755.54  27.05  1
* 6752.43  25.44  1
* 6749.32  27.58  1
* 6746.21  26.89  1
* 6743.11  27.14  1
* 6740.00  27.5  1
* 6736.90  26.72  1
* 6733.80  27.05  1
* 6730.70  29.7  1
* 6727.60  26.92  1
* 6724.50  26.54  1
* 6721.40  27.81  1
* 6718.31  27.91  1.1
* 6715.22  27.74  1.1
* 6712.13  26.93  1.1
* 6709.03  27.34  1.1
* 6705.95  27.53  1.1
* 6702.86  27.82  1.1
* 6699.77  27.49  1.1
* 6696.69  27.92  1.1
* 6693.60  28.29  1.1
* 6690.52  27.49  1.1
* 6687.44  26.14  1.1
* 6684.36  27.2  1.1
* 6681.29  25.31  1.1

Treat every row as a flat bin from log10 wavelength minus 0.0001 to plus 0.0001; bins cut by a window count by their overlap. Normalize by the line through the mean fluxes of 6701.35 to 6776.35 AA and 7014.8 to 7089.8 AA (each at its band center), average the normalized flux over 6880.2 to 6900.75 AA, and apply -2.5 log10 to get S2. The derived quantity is 0.002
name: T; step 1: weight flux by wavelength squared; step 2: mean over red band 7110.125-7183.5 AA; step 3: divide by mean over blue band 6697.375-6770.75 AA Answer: 1.08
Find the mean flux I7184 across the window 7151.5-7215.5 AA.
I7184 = 25.5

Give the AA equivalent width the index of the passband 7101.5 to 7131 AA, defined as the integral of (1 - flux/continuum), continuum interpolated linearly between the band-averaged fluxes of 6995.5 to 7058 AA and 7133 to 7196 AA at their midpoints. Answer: 1.23 AA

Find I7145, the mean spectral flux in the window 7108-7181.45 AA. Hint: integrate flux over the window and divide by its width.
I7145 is 26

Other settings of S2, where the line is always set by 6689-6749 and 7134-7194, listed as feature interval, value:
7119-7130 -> 0.08 mag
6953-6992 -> -0.03 mag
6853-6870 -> 0.03 mag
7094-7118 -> 0.01 mag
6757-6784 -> 0.04 mag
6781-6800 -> 0.01 mag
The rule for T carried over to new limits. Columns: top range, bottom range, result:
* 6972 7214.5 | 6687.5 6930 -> 1.07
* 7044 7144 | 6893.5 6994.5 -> 1.01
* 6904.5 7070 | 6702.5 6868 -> 1.07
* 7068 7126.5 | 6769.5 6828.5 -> 1.09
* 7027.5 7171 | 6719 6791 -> 1.08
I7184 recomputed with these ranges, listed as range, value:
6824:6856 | 26.7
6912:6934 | 26.6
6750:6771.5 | 26.3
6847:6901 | 26.8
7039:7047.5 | 25.7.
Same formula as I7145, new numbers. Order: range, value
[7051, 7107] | 26.9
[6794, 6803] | 25.9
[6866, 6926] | 26.9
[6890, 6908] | 27.1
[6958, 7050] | 27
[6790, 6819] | 25.5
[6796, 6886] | 26.3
